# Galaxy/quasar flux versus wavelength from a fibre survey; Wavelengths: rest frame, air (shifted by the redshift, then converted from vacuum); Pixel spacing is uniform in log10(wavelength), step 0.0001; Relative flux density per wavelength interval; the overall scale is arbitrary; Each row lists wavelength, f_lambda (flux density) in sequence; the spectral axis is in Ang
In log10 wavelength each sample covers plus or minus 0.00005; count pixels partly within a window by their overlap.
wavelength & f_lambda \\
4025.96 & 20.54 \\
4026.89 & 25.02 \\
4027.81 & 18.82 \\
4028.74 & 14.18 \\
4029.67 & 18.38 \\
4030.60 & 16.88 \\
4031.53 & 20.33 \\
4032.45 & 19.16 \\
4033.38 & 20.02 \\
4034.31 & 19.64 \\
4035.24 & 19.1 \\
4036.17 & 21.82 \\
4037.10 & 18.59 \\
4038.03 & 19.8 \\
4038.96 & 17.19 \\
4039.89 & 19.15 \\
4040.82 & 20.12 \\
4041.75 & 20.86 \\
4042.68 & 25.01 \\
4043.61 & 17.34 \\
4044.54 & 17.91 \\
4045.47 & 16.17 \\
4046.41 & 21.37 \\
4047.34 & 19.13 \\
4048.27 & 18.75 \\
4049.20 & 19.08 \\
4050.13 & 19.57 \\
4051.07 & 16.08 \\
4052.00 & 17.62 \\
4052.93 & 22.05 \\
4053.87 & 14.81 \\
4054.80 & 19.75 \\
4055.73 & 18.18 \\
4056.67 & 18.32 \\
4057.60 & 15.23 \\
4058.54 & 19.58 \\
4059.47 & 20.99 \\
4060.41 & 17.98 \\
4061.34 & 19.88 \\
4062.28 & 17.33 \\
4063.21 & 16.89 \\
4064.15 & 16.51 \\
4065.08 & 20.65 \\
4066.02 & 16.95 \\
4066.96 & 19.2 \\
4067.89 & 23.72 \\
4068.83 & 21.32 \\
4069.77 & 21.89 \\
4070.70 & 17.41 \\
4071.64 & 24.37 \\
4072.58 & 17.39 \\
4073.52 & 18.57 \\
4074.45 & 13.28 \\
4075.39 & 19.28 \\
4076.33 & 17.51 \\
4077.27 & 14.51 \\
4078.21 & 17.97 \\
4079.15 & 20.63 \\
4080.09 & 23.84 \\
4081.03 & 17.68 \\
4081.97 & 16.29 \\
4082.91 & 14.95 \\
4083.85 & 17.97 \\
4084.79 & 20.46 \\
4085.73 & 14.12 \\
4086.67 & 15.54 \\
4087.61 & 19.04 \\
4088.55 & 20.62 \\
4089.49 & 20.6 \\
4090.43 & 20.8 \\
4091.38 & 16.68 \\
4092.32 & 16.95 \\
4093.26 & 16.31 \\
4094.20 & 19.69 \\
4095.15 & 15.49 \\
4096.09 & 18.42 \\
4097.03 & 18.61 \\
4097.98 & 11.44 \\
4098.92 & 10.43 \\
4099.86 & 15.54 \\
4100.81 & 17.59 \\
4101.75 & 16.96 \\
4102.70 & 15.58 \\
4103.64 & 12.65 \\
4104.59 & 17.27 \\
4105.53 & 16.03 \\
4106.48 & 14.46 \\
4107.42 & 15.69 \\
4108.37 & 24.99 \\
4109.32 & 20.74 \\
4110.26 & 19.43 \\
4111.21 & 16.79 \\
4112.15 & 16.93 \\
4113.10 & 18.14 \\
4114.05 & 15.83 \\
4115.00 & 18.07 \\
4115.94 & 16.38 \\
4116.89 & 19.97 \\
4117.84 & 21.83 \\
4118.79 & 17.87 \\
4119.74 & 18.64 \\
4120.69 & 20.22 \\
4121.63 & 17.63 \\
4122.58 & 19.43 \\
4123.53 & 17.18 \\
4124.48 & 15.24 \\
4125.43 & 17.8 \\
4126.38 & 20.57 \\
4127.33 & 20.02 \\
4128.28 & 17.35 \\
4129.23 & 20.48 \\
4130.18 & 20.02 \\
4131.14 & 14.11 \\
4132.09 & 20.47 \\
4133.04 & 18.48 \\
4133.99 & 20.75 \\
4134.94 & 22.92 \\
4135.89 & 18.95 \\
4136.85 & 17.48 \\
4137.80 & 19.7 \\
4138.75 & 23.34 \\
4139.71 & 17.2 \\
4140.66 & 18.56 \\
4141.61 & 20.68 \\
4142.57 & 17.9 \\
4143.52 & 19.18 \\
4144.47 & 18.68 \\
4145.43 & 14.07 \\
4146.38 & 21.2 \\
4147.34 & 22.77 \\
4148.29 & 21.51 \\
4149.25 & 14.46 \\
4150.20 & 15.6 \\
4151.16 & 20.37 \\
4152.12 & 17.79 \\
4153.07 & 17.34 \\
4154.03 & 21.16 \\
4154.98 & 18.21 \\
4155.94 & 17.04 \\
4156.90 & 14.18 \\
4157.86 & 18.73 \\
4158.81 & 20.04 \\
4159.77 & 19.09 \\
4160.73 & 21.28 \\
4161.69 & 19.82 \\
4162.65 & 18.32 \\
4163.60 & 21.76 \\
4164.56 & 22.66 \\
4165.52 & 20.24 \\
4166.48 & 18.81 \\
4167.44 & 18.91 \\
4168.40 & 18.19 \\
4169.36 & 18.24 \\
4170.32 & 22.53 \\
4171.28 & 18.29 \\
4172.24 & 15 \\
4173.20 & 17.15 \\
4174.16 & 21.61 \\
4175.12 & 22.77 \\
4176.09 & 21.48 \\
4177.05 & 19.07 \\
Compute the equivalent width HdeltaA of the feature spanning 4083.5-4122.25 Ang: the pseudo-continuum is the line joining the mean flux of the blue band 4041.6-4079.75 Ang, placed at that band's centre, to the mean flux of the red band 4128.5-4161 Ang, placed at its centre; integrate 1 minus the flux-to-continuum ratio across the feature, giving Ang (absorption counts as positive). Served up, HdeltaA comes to 2.7 Ang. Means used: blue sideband 18.8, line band 17.5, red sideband 18.9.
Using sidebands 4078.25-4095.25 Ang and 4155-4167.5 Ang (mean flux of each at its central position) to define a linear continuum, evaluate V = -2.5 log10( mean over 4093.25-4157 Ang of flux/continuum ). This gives 0.04 mag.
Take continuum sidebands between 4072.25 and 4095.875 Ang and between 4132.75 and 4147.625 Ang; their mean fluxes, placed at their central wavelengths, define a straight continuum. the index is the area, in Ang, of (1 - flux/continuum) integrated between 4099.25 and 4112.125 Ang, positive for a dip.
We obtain 0.9 Ang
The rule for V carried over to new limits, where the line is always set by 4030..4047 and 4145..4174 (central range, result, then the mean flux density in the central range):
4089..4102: 0.14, 16.8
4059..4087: 0.04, 18.5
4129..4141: -0.02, 19.4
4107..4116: 0.04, 18.4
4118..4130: 0.02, 18.7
